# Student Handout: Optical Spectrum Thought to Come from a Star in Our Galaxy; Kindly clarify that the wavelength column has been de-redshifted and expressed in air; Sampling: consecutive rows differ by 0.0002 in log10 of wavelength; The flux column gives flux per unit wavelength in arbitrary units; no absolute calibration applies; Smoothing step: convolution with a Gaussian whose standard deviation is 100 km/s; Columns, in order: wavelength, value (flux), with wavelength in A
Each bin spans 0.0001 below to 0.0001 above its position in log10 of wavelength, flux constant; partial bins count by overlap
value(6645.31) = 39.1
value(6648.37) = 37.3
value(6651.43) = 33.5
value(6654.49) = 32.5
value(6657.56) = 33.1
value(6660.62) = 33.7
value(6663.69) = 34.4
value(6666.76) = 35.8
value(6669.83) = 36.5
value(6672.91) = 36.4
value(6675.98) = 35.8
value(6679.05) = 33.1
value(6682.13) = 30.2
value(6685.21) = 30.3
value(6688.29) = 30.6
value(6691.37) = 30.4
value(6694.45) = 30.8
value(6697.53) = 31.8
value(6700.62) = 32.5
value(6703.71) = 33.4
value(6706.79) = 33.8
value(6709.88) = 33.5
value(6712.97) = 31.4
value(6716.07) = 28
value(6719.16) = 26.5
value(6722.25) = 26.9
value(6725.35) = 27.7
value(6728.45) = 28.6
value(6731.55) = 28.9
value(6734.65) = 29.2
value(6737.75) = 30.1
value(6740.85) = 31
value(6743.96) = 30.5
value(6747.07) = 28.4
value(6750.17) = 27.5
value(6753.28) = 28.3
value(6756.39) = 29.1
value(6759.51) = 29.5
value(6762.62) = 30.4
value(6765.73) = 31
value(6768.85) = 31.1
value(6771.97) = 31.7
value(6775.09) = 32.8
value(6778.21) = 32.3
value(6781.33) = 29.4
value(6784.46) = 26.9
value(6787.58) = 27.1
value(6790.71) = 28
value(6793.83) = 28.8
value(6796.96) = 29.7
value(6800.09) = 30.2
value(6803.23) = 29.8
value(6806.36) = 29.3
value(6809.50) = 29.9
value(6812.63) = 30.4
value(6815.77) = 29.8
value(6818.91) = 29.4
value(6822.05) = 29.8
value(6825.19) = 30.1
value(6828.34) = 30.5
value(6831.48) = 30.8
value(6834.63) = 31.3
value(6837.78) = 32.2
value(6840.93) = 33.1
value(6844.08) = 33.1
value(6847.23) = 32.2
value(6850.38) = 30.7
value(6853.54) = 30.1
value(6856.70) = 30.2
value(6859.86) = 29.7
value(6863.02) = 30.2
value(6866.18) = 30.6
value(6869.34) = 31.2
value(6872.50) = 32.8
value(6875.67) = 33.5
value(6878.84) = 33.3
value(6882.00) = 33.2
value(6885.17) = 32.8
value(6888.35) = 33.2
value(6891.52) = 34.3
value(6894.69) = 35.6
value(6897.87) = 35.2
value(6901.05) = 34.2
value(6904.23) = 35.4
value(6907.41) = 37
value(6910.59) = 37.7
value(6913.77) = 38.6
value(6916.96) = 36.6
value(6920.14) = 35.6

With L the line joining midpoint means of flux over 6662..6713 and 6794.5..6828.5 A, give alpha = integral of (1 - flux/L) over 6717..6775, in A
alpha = 4.0 A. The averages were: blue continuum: 33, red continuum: 29.8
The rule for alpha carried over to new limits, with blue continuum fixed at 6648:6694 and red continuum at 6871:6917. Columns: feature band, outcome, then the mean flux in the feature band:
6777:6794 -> 2.7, 28.7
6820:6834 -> 1.7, 30.3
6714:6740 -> 4.2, 28.4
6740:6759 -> 2.7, 29.1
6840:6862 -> 2.1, 31.2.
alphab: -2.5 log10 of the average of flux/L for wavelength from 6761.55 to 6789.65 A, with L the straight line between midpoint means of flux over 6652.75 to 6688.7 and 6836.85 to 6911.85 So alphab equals 0.10 mag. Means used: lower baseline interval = 33.6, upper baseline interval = 33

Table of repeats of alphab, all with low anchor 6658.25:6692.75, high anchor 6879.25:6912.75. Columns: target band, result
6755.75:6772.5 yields 0.12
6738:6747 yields 0.12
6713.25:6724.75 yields 0.21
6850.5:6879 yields 0.12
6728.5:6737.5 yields 0.16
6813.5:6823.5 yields 0.16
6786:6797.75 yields 0.20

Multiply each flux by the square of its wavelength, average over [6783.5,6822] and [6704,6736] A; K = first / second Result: 1.0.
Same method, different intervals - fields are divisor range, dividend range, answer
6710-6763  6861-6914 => 1.22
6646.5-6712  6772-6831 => 0.93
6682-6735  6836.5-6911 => 1.14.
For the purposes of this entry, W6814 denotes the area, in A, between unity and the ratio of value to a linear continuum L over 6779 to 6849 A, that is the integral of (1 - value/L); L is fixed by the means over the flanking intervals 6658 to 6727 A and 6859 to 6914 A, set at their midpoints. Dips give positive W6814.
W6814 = 6.3 A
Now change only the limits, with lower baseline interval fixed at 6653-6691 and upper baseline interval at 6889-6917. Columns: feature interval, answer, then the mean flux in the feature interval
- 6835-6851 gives 1.4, 32.3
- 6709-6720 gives 1.3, 29.8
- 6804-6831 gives 3.9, 29.9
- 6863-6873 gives 1.2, 31.2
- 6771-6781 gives 0.8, 32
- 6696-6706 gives 0.3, 32.7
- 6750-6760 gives 1.7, 28.6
